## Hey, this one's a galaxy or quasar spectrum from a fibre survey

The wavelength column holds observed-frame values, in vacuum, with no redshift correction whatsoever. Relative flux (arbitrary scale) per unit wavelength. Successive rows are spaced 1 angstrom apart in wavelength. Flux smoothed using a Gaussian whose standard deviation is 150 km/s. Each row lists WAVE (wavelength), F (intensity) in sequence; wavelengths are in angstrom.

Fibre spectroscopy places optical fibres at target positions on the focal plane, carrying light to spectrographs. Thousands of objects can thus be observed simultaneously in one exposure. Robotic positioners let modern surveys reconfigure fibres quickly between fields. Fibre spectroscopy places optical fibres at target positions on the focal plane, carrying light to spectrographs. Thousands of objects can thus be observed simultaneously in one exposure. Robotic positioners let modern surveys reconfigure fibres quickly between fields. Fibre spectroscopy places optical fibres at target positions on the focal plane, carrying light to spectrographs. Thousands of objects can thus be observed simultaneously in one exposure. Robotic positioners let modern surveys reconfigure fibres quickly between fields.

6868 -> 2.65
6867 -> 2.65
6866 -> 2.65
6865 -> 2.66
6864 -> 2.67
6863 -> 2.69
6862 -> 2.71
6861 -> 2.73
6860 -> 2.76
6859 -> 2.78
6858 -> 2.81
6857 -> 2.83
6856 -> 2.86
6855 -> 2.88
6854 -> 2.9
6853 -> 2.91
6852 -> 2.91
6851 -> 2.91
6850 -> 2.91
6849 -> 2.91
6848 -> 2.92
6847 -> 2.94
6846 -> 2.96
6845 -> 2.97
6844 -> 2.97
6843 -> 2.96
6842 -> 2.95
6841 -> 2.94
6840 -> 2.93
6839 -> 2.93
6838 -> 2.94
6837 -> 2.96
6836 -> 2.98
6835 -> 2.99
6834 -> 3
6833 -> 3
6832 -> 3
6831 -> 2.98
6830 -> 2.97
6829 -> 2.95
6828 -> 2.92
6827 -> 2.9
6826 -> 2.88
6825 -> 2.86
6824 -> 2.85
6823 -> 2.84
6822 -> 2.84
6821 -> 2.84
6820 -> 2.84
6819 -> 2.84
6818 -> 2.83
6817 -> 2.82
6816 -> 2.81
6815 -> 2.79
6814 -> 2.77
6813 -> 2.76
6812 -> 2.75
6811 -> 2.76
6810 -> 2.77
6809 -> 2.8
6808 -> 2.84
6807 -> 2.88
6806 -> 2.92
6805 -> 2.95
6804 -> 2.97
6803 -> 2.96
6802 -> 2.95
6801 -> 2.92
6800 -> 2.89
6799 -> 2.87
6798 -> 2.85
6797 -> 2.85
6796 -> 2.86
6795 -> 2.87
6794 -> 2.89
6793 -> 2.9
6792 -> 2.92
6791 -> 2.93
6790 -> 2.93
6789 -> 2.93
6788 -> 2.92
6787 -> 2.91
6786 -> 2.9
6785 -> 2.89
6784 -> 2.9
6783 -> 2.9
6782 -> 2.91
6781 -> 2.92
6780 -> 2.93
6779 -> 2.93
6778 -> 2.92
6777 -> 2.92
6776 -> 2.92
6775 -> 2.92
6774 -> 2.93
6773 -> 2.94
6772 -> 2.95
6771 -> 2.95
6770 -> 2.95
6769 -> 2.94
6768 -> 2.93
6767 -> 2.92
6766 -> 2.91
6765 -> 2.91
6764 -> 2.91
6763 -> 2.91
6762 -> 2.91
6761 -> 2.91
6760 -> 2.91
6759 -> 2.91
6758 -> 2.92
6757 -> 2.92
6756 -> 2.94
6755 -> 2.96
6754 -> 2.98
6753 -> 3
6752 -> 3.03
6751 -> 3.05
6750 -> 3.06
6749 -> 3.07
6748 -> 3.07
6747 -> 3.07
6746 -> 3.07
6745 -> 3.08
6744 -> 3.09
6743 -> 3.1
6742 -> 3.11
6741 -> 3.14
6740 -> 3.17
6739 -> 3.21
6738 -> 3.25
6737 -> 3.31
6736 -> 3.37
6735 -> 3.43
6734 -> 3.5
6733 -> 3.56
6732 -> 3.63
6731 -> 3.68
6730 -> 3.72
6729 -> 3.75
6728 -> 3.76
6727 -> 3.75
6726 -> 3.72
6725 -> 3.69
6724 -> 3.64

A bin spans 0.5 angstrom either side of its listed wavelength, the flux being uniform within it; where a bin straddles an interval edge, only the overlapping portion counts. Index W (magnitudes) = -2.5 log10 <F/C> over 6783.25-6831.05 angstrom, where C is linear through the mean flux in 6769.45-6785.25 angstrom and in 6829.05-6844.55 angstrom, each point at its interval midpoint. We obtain 0.03 mag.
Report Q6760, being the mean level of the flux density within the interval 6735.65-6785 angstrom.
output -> 3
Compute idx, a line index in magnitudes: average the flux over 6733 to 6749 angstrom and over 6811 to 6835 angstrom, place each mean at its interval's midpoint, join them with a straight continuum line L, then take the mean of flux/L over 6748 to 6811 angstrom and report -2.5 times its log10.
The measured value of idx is 0.05 mag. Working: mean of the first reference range 3.21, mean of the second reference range 2.87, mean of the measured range 2.92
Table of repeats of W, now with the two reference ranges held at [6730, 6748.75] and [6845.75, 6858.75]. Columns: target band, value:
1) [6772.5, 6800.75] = 0.08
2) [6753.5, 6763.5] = 0.10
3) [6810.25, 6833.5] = 0.05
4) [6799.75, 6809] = 0.05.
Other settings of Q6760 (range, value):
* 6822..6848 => 2.94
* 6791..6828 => 2.86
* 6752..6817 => 2.9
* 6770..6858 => 2.9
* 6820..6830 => 2.88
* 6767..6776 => 2.94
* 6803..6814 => 2.84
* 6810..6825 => 2.81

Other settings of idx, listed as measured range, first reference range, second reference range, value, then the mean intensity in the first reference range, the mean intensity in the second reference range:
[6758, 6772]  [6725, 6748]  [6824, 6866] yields 0.12 mag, 3.38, 2.89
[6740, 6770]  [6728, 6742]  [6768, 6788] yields 0.07 mag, 3.44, 2.92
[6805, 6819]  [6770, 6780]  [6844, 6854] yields 0.04 mag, 2.93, 2.93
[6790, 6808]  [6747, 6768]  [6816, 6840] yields 0.01 mag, 2.96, 2.91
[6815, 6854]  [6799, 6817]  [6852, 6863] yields -0.03 mag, 2.85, 2.82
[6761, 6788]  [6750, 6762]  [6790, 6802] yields 0.00 mag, 2.96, 2.89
